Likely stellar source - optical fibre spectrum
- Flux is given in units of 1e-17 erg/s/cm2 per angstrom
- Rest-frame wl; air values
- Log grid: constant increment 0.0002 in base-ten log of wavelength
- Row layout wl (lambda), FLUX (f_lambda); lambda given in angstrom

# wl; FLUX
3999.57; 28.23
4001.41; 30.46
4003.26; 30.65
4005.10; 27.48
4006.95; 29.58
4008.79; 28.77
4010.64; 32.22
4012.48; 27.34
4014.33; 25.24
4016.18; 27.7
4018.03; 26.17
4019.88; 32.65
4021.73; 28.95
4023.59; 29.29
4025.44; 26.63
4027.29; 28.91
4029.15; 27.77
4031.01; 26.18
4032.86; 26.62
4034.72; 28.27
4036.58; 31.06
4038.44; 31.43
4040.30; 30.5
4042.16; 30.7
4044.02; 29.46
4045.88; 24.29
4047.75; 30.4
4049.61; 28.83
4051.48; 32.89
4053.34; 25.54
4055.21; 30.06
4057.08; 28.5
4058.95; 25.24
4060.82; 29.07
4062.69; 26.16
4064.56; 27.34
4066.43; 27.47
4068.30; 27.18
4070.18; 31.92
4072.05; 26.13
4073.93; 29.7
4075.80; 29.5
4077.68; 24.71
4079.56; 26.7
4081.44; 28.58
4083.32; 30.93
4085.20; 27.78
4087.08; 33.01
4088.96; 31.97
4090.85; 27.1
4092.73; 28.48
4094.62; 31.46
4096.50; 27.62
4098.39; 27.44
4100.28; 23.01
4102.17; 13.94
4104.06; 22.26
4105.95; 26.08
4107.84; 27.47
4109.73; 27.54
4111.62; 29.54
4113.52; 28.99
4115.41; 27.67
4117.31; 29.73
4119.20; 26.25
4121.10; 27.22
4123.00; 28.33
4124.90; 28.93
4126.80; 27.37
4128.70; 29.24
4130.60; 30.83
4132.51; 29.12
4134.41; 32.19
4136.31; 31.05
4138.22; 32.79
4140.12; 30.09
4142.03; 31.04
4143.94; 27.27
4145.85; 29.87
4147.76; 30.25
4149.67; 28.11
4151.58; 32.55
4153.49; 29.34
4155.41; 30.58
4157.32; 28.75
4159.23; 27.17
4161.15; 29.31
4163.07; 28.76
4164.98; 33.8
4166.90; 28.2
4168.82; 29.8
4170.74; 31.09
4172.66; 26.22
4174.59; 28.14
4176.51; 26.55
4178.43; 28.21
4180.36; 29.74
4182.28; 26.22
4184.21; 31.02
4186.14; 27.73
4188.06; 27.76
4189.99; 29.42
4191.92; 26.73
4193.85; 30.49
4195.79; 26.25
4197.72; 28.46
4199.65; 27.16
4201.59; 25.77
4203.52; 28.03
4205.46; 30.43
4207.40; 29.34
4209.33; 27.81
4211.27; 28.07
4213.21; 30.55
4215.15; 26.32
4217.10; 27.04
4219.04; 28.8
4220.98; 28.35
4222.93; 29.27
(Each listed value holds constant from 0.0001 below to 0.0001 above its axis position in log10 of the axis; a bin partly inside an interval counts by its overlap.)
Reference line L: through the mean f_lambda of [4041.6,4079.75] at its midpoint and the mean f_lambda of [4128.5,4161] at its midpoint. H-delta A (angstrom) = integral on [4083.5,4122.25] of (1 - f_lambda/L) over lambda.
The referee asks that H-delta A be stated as 2.4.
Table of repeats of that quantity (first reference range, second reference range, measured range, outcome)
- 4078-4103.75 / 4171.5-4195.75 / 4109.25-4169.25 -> -3.7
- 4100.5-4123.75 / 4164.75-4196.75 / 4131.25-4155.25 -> -2.7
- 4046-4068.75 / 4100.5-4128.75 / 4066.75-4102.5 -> -0.8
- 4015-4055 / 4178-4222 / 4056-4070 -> 0.5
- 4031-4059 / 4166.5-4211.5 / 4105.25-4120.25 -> 0.4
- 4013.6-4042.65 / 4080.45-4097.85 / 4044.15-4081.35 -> 1.5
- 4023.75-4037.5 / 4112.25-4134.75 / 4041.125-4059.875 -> -0.3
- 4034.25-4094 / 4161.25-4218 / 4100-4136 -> 1.7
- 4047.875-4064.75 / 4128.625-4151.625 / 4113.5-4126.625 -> 0.8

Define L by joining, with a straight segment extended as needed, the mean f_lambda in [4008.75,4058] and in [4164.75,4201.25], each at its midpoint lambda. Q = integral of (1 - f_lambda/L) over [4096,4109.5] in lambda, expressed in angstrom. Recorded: 2.15 angstrom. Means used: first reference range 28.8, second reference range 28.4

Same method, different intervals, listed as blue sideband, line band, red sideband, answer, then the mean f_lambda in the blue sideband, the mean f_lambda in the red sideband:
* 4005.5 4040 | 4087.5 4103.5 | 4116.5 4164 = 1.4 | 28.6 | 29.4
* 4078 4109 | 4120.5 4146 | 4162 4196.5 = -1.7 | 27.1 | 28.7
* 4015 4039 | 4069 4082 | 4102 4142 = 0.1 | 28.5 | 28.3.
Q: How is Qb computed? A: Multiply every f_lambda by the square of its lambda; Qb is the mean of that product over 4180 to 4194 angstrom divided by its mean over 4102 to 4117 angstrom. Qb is 1.1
